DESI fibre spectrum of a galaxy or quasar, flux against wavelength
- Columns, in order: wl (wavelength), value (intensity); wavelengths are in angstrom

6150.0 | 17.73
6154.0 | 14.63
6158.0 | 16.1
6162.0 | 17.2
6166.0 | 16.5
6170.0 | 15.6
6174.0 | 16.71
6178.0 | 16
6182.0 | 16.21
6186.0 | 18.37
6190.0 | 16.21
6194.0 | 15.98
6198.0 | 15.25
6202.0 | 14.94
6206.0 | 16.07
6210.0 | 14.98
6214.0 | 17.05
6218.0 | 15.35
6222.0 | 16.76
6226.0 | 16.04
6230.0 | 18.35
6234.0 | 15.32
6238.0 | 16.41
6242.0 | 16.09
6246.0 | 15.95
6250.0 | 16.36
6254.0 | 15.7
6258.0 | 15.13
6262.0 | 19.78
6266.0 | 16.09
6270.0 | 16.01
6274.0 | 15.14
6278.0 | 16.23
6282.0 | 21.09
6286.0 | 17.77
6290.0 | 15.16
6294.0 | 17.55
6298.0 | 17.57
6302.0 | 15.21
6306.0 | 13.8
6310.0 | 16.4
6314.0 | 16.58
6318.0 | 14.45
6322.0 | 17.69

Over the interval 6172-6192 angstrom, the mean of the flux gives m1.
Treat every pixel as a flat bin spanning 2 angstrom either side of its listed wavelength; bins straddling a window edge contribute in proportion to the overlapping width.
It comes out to 16.7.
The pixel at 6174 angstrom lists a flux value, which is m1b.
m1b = 16.71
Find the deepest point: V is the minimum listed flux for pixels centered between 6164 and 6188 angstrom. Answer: 15.6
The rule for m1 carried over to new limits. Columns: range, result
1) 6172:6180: 16.4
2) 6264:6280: 15.9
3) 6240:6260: 15.8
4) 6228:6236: 16.8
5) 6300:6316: 15.5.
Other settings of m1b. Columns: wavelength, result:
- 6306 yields 13.8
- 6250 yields 16.36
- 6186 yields 18.37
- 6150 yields 17.73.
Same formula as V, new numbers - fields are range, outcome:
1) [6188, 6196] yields 15.98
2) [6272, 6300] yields 15.14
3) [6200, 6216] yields 14.94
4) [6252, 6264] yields 15.13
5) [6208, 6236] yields 14.98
